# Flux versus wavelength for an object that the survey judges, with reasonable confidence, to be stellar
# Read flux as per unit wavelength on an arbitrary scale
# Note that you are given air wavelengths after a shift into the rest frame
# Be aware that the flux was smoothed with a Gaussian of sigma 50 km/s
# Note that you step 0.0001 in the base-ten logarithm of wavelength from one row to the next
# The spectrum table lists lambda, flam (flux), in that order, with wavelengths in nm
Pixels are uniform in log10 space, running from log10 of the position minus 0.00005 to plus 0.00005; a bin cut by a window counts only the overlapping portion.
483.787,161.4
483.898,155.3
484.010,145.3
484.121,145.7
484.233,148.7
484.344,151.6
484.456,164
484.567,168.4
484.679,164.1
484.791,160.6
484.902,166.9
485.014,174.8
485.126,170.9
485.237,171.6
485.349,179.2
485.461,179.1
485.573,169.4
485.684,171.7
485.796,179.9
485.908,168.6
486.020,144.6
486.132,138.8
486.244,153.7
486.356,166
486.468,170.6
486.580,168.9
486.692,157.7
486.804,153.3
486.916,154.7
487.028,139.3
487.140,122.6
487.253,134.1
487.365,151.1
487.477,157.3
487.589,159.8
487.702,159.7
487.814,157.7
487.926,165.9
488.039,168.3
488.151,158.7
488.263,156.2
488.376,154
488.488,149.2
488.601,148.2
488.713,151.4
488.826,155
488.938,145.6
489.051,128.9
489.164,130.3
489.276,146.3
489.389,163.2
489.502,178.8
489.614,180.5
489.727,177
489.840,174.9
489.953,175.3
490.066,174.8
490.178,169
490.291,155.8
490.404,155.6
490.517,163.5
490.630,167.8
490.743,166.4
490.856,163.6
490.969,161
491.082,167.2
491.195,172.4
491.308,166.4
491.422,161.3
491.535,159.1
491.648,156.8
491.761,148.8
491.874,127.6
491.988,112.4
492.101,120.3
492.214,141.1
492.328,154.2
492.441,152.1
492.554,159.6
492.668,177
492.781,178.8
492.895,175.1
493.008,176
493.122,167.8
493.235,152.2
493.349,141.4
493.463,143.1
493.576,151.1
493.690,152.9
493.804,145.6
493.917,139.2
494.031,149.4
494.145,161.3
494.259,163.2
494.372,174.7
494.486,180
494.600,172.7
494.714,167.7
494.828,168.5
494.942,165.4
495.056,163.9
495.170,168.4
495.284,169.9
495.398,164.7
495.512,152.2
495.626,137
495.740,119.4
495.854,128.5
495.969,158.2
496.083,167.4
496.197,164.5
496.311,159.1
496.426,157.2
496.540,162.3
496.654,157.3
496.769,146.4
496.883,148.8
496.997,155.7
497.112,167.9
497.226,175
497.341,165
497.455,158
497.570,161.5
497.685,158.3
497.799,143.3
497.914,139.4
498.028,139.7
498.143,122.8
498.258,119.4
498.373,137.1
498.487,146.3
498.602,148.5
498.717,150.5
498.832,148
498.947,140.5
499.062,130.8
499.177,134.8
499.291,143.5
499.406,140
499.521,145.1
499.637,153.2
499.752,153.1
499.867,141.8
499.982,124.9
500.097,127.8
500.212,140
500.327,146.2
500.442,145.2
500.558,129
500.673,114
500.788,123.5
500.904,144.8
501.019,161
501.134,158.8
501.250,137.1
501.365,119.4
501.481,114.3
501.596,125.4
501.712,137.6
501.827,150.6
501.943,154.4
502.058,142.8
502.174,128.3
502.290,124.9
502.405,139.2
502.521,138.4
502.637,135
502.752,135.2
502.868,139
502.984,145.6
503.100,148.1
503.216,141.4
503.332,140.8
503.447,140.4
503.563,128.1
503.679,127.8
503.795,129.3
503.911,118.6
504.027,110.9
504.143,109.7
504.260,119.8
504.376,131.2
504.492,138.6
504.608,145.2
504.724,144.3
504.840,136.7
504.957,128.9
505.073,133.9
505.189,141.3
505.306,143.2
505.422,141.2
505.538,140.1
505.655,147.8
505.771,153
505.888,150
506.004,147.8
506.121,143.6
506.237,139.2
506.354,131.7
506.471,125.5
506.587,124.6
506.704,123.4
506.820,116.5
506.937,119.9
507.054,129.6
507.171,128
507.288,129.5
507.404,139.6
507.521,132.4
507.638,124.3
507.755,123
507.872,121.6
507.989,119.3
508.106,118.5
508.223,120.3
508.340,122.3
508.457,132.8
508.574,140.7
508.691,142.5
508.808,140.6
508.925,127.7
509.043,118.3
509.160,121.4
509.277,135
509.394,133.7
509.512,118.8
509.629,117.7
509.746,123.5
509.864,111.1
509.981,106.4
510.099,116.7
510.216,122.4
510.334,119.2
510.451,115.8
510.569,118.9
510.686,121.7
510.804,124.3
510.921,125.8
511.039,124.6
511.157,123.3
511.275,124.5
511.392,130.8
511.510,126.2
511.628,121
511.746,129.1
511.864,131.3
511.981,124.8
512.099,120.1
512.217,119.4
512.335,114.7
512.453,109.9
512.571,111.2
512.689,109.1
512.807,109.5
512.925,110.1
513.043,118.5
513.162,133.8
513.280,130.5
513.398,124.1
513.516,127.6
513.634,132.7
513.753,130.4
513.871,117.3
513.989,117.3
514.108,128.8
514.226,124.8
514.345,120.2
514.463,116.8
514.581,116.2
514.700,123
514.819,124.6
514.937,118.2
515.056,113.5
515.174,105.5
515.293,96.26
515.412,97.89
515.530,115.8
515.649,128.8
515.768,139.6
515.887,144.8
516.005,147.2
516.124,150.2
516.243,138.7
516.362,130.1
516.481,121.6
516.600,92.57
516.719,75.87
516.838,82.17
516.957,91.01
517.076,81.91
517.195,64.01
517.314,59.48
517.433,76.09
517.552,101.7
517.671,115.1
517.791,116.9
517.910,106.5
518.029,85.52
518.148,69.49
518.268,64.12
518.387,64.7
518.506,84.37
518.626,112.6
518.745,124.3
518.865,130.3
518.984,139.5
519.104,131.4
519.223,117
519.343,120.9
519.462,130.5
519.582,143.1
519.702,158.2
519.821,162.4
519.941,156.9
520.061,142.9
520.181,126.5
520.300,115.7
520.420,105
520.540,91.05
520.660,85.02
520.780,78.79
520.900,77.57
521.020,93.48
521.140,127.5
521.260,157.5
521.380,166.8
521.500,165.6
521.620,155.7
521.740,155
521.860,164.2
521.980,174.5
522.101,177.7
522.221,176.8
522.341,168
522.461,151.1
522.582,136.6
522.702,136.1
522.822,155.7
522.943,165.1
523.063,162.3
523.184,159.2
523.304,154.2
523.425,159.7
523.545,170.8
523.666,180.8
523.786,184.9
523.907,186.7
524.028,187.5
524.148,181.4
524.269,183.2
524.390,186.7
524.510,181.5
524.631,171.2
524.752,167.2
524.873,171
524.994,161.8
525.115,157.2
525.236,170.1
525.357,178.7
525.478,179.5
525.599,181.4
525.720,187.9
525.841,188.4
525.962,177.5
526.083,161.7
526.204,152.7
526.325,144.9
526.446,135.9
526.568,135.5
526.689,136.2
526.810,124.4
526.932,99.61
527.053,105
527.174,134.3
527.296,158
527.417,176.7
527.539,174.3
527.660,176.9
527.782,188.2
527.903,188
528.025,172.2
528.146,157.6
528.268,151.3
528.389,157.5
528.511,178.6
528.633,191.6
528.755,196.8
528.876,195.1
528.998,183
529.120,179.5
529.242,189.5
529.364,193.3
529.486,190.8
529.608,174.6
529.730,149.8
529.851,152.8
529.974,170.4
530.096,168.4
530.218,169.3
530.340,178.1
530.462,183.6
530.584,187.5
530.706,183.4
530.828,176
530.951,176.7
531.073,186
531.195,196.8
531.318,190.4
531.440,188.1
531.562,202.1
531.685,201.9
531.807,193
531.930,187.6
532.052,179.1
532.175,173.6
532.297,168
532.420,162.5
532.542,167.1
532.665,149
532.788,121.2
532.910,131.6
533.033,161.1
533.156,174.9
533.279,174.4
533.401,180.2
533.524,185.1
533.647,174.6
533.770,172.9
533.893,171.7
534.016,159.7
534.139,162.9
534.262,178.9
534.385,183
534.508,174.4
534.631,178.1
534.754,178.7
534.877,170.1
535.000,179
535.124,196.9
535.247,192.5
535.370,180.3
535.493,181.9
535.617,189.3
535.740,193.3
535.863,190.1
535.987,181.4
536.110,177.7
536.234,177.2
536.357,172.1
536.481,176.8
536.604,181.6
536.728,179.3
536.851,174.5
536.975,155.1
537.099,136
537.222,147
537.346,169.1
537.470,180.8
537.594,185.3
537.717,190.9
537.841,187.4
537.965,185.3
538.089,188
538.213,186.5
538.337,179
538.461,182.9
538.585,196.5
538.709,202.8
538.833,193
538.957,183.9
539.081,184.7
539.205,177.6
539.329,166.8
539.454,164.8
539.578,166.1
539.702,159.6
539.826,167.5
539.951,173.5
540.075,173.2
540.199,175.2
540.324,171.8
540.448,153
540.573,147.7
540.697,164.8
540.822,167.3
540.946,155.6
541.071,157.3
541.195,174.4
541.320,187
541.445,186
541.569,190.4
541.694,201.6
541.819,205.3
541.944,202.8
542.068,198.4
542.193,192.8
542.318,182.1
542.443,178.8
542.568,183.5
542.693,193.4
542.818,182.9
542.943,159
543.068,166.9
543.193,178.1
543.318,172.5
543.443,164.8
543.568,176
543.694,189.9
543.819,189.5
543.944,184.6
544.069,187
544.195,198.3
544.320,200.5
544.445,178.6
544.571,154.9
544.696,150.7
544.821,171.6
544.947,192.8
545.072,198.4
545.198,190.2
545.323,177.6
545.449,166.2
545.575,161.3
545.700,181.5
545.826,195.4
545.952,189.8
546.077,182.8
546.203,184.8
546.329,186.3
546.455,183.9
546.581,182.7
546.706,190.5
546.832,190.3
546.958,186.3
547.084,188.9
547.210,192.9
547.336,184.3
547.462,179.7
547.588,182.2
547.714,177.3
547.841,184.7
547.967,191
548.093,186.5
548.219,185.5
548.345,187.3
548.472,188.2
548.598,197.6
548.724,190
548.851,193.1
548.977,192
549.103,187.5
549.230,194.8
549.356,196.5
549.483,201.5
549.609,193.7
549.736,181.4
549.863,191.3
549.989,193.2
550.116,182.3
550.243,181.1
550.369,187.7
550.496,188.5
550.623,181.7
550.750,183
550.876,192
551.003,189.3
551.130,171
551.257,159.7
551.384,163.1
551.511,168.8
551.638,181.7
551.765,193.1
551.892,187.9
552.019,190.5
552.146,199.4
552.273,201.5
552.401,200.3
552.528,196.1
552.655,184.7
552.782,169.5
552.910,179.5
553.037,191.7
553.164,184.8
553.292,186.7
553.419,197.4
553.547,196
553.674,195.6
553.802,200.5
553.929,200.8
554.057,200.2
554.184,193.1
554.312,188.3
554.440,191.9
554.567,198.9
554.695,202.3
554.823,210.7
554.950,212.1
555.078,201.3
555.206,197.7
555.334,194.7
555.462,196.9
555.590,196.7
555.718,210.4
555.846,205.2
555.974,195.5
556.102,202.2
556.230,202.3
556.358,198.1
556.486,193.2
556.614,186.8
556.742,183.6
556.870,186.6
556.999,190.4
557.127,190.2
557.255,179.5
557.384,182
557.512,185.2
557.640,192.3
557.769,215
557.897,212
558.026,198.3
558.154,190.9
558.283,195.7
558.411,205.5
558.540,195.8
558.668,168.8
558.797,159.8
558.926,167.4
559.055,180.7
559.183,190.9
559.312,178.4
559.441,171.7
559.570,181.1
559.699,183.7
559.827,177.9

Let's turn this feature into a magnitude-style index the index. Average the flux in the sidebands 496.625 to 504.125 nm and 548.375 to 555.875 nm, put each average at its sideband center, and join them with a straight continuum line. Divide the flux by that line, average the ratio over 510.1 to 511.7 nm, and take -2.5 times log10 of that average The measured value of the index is 0.22 mag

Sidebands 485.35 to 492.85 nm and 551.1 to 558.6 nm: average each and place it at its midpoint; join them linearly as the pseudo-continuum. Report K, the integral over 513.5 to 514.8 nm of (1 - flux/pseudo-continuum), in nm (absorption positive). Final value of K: 0.37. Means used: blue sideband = 158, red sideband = 193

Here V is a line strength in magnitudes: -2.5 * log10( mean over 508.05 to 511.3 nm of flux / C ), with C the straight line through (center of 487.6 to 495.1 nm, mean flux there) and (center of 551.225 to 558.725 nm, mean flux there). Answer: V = 0.33 mag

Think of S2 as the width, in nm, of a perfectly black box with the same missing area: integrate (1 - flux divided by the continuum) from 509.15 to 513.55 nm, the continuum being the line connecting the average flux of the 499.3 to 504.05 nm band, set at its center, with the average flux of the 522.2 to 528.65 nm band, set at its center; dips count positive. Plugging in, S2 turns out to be 0.79 nm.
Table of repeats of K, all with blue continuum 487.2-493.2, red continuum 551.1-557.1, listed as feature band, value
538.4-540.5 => 0.10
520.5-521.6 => 0.36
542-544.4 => 0.04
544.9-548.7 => 0.06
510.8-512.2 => 0.37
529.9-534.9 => 0.16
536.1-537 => 0.04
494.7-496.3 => 0.04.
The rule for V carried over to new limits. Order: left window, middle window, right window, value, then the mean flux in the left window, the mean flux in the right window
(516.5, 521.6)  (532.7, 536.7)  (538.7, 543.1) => -0.109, 110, 177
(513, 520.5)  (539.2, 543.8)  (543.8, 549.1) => -0.017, 116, 185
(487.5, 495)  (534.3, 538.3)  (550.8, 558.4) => 0.024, 159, 193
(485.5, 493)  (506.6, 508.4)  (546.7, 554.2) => 0.317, 158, 188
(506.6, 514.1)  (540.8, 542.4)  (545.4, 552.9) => -0.068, 123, 186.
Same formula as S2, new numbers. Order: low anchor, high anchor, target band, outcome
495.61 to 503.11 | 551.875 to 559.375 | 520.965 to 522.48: 0.06 nm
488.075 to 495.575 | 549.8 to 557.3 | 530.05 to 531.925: -0.07 nm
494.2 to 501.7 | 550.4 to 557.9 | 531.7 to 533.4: 0.08 nm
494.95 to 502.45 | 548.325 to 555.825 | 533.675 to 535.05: 0.02 nm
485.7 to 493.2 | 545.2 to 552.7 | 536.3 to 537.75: 0.08 nm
